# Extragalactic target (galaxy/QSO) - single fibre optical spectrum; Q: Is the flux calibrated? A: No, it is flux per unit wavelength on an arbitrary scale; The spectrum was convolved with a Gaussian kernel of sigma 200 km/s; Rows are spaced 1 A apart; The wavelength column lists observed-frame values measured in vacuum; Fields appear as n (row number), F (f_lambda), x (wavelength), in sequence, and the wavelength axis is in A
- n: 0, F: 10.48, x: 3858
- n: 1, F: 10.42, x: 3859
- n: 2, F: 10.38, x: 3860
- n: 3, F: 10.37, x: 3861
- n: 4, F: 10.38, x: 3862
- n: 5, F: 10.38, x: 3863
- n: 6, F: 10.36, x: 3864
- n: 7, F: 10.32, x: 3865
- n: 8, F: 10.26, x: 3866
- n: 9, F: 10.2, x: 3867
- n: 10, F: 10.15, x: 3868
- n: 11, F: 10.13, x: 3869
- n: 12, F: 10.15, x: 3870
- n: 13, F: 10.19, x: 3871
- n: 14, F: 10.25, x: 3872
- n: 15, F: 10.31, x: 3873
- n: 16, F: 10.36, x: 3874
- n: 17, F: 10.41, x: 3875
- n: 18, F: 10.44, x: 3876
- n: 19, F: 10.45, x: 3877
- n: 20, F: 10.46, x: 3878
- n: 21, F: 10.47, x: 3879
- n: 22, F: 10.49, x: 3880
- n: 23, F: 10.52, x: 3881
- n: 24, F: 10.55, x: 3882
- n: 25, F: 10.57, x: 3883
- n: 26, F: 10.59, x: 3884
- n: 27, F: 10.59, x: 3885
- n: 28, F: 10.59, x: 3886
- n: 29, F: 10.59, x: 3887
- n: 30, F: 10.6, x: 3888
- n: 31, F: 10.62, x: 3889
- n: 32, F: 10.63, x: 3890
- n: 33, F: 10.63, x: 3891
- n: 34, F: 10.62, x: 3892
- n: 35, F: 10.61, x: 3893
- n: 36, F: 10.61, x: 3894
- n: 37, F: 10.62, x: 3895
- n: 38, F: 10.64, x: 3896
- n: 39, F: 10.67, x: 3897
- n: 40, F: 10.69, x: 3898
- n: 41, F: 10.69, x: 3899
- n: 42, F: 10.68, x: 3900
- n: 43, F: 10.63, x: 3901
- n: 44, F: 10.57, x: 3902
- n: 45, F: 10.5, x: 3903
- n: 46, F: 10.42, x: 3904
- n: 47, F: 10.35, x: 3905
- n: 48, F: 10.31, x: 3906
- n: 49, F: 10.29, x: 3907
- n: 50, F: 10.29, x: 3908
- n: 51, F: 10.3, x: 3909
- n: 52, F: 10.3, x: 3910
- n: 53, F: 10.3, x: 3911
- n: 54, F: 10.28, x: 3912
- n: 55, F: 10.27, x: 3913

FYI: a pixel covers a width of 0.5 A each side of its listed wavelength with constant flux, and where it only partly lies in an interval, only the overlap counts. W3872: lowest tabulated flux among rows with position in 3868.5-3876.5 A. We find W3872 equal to 10.13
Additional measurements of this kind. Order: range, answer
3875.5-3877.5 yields 10.44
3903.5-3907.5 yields 10.29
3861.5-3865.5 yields 10.32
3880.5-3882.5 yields 10.52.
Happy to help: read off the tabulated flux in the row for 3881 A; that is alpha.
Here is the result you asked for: 10.52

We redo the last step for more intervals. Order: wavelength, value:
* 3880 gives 10.49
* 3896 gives 10.64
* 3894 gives 10.61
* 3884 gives 10.59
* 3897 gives 10.67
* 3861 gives 10.37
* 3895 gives 10.62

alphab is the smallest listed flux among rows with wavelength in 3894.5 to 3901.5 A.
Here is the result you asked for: 10.62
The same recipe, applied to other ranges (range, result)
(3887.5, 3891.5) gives 10.6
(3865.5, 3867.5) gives 10.2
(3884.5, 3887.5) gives 10.59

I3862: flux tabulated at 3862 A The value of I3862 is 10.38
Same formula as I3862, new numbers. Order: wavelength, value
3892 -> 10.62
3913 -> 10.27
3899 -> 10.69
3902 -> 10.57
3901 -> 10.63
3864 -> 10.36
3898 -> 10.69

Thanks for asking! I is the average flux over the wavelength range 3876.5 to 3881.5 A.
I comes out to 10.5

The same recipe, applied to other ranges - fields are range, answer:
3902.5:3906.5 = 10.4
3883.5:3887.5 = 10.6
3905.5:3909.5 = 10.3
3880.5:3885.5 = 10.6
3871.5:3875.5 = 10.3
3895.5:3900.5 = 10.7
